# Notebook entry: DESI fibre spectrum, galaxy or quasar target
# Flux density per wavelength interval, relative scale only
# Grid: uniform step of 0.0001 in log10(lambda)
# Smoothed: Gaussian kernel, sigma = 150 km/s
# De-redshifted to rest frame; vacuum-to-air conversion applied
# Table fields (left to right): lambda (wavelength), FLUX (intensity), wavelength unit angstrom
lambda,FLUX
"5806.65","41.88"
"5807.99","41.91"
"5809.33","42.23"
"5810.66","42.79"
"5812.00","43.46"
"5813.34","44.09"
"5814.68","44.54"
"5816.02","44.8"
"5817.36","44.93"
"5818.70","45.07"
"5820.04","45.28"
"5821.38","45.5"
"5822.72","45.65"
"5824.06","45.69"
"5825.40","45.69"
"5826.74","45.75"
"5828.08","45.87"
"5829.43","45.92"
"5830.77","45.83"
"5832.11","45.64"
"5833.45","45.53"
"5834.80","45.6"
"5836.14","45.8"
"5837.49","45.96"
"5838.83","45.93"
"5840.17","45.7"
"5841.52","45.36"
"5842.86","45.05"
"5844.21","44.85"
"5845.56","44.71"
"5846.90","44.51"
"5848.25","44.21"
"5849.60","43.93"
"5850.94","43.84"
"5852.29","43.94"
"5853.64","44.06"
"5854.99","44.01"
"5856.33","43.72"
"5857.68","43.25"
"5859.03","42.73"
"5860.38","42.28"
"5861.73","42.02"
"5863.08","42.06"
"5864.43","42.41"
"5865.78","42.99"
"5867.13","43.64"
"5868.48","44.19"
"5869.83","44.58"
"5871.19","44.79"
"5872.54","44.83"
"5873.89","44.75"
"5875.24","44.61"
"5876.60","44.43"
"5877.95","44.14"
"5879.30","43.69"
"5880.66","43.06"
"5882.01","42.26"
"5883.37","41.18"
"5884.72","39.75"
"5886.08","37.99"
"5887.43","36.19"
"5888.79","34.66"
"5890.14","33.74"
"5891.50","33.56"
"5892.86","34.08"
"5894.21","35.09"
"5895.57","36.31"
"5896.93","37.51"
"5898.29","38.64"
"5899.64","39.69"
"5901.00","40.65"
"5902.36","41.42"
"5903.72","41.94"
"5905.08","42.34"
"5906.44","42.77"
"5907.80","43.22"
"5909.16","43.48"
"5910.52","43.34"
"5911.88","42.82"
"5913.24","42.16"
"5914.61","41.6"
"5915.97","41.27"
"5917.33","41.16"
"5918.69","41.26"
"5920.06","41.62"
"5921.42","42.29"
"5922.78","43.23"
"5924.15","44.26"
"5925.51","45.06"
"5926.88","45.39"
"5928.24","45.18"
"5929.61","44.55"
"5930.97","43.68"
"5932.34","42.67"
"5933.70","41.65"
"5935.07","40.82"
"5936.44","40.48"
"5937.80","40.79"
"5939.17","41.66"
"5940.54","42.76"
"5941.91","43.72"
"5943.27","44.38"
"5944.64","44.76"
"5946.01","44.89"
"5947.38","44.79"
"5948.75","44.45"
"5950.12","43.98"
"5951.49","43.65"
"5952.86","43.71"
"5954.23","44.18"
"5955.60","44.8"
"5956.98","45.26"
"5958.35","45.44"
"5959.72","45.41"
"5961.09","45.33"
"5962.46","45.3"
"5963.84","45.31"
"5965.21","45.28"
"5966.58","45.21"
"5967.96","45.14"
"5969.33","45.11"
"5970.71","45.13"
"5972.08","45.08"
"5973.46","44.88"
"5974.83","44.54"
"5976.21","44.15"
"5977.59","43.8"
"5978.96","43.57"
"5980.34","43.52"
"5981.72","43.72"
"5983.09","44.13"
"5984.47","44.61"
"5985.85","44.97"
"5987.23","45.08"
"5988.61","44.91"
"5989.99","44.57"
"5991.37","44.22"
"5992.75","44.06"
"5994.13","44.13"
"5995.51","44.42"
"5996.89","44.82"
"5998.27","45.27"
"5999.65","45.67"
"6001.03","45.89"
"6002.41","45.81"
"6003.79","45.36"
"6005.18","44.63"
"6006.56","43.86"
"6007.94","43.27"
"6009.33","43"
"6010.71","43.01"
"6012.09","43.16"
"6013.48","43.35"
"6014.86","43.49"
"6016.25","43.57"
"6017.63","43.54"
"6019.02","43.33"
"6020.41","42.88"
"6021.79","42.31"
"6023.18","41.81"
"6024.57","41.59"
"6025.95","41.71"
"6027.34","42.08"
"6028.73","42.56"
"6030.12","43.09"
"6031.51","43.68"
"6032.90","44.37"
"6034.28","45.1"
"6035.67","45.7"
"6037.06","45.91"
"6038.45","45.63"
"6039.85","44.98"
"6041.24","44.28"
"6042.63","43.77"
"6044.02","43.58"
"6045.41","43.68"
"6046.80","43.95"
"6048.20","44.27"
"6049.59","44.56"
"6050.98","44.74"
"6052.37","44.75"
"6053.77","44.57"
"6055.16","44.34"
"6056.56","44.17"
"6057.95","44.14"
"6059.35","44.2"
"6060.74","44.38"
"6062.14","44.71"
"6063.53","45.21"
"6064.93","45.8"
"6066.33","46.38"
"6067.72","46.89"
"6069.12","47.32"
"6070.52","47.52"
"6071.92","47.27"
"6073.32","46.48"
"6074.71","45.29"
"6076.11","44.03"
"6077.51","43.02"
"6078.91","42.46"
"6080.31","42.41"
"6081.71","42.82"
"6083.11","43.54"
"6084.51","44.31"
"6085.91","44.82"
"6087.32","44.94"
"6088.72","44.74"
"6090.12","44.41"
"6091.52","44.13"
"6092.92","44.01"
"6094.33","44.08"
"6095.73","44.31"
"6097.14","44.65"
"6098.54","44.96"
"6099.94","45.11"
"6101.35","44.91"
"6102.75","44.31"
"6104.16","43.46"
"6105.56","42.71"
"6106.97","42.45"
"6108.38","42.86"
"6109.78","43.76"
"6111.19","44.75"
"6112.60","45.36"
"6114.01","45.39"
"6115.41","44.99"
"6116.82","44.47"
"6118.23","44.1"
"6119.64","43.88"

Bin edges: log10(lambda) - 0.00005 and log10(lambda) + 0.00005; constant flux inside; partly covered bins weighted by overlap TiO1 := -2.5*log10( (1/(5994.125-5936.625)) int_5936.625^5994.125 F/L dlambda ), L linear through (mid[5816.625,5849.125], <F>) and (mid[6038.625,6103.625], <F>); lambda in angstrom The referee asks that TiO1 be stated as 0.01 mag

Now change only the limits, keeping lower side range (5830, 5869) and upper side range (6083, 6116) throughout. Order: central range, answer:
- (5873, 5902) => 0.127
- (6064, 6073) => -0.059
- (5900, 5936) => 0.041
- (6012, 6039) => 0.021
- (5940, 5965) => -0.007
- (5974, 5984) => 0.008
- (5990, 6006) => -0.015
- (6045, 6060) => 0.000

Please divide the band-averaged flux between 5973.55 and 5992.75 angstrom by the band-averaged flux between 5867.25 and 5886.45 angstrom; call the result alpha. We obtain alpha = 1.02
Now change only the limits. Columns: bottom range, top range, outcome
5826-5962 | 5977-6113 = 1.03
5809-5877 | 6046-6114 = 1.00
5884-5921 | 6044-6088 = 1.13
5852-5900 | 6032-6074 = 1.10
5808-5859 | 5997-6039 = 0.98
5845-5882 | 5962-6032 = 1.01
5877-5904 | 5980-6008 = 1.15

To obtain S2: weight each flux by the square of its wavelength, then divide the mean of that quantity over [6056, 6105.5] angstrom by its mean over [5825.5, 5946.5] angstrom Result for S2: 1.12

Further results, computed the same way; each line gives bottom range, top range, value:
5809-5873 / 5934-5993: 1.04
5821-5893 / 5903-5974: 1.04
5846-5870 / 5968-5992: 1.07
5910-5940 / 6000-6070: 1.08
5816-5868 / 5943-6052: 1.05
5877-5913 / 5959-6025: 1.15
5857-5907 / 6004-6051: 1.12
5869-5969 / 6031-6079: 1.11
